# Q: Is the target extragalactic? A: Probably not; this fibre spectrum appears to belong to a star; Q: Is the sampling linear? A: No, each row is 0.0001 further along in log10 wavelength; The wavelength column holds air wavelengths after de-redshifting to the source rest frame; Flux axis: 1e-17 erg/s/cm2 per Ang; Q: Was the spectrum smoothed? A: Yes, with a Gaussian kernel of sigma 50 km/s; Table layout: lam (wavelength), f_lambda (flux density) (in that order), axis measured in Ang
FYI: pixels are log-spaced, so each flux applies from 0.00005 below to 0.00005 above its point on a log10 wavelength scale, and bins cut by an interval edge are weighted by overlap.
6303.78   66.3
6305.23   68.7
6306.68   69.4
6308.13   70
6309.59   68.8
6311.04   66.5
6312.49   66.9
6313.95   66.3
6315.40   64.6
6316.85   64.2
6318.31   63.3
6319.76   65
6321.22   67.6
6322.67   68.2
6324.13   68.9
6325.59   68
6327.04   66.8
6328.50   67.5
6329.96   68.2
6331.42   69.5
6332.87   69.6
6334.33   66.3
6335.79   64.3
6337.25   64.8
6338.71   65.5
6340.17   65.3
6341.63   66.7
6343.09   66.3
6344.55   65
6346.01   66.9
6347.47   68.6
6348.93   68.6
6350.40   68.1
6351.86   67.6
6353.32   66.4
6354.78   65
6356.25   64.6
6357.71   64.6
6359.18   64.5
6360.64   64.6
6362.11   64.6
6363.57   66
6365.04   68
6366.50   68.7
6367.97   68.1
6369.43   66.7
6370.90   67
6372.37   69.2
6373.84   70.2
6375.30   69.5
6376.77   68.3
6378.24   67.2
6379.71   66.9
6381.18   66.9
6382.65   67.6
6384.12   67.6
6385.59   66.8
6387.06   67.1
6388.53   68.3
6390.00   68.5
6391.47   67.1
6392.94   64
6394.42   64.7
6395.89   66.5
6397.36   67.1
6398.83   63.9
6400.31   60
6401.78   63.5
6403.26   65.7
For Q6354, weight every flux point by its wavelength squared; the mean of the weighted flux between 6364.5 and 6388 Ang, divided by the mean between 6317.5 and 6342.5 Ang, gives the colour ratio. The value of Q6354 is 1.0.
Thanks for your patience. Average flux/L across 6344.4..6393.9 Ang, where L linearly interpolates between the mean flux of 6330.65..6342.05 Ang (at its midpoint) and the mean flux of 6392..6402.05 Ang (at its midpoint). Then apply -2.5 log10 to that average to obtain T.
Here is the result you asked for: -0.03 mag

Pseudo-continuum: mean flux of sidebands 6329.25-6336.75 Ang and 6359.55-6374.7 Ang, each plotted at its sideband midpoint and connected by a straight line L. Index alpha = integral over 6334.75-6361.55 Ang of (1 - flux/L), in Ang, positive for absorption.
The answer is 0.6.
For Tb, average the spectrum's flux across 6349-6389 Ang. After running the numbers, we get 67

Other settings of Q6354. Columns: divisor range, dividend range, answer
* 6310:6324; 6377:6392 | 1.04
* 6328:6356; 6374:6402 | 1.01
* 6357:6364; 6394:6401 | 1.01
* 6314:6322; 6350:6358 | 1.03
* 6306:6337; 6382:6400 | 1.01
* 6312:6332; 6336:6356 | 1.00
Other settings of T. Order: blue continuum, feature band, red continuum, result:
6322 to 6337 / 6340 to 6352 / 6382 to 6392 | 0.01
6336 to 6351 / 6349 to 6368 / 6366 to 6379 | 0.02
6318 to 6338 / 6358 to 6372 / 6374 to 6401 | 0.01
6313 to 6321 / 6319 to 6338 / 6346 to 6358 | -0.03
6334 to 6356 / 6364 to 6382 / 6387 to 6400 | -0.03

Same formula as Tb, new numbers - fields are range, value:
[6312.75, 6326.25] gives 66.2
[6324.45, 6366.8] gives 66.6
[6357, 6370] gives 66.2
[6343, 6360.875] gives 66.3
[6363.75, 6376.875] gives 68.3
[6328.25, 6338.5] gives 67.1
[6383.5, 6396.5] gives 66.7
